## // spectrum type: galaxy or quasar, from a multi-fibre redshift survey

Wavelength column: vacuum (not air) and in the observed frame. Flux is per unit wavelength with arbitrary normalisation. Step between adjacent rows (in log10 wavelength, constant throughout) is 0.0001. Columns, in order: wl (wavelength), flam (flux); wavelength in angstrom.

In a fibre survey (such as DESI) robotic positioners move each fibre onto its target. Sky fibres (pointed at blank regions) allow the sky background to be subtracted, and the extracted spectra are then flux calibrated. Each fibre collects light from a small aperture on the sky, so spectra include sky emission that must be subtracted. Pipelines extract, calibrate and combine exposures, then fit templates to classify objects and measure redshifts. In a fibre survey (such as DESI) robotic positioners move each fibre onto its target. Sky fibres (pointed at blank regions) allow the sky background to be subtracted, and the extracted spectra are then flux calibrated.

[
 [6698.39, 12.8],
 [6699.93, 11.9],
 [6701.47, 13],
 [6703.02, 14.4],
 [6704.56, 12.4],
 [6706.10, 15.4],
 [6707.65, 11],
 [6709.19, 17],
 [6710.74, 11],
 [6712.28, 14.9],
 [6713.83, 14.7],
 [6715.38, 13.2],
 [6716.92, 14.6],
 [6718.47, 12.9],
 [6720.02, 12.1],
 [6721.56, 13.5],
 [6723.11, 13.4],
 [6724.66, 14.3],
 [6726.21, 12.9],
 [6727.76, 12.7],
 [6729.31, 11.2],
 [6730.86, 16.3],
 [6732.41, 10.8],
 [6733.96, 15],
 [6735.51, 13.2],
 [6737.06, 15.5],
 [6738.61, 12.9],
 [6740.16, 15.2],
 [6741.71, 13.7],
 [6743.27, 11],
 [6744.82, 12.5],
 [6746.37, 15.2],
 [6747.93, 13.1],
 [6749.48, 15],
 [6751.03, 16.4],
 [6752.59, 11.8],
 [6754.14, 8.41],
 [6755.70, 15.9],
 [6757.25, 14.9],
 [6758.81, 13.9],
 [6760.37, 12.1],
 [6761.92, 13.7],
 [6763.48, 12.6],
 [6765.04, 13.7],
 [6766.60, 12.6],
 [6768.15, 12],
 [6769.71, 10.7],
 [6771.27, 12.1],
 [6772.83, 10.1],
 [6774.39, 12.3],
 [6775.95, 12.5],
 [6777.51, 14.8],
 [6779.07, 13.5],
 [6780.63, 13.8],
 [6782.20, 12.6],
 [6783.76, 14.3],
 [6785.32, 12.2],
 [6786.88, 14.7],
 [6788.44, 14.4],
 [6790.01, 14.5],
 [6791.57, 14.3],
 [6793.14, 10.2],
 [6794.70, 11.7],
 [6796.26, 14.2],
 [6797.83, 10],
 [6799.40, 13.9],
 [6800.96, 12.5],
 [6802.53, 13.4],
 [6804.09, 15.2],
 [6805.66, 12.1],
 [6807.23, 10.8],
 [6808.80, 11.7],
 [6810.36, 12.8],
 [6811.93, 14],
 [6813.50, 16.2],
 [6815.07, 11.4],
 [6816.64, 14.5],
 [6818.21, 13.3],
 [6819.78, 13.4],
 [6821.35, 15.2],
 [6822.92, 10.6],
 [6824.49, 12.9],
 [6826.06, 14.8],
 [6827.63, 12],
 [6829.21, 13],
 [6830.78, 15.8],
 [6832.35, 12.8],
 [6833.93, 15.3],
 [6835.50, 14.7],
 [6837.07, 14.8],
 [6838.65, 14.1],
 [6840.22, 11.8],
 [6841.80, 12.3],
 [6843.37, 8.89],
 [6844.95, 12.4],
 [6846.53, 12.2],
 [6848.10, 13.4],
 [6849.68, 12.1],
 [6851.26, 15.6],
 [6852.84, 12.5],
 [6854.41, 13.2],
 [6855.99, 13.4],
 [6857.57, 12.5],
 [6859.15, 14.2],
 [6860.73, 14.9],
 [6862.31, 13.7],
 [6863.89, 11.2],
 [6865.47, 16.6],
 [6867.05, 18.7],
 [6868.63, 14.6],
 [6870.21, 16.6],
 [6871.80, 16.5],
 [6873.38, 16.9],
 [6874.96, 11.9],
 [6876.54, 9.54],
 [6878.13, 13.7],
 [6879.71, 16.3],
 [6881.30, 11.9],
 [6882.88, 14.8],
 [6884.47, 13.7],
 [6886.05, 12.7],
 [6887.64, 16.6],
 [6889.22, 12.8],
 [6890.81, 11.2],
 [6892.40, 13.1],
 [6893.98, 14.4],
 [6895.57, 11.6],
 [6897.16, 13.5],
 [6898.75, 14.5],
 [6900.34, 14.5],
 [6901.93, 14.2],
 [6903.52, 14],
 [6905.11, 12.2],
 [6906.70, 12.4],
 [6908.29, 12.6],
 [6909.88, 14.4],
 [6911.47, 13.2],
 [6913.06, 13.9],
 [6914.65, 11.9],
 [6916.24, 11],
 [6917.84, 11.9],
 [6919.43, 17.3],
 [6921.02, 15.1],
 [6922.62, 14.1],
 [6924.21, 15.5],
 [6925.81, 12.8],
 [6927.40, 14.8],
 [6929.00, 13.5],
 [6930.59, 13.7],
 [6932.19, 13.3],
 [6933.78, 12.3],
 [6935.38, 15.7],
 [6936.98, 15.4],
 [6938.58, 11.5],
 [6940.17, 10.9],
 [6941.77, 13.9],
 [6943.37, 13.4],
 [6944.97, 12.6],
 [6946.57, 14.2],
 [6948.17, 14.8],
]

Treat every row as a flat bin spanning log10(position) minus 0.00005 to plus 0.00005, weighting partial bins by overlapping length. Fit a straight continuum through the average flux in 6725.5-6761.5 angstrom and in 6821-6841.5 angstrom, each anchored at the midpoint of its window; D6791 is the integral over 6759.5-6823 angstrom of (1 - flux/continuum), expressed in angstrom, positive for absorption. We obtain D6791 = 2.7 angstrom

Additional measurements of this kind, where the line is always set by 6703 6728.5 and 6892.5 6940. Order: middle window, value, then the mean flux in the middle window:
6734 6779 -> 1.2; 13.2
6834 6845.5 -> 0.6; 12.9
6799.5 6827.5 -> 0.7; 13.2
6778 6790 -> -0.2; 13.7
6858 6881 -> -1.7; 14.6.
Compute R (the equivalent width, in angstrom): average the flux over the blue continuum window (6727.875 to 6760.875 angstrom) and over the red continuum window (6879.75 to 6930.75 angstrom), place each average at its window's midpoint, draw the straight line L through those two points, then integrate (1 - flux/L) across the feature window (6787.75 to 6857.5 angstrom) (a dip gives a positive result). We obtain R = 2.2 angstrom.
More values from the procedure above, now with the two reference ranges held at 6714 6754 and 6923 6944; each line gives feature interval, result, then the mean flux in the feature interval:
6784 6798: 0.4 angstrom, 13.1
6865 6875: -2.0 angstrom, 16.3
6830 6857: 0.6 angstrom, 13.2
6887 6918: 0.9 angstrom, 13.2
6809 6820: 0.0 angstrom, 13.6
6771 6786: 0.7 angstrom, 12.8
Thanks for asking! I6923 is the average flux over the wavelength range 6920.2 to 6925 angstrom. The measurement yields 14.9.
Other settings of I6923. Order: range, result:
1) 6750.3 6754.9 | 12.2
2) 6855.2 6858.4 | 13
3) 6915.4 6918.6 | 11.4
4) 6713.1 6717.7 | 14.2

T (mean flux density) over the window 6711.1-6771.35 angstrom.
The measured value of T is 13.3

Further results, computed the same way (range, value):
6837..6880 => 13.7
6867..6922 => 13.8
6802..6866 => 13.3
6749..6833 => 13.1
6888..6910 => 13.3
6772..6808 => 13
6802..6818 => 13.2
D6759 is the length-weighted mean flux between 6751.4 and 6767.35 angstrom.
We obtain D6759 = 13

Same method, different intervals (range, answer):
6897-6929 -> 13.7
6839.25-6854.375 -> 12.4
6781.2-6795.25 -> 13.2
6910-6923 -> 13.6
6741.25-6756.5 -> 13.3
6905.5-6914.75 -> 13.1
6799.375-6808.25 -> 12.9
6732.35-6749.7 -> 13.7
